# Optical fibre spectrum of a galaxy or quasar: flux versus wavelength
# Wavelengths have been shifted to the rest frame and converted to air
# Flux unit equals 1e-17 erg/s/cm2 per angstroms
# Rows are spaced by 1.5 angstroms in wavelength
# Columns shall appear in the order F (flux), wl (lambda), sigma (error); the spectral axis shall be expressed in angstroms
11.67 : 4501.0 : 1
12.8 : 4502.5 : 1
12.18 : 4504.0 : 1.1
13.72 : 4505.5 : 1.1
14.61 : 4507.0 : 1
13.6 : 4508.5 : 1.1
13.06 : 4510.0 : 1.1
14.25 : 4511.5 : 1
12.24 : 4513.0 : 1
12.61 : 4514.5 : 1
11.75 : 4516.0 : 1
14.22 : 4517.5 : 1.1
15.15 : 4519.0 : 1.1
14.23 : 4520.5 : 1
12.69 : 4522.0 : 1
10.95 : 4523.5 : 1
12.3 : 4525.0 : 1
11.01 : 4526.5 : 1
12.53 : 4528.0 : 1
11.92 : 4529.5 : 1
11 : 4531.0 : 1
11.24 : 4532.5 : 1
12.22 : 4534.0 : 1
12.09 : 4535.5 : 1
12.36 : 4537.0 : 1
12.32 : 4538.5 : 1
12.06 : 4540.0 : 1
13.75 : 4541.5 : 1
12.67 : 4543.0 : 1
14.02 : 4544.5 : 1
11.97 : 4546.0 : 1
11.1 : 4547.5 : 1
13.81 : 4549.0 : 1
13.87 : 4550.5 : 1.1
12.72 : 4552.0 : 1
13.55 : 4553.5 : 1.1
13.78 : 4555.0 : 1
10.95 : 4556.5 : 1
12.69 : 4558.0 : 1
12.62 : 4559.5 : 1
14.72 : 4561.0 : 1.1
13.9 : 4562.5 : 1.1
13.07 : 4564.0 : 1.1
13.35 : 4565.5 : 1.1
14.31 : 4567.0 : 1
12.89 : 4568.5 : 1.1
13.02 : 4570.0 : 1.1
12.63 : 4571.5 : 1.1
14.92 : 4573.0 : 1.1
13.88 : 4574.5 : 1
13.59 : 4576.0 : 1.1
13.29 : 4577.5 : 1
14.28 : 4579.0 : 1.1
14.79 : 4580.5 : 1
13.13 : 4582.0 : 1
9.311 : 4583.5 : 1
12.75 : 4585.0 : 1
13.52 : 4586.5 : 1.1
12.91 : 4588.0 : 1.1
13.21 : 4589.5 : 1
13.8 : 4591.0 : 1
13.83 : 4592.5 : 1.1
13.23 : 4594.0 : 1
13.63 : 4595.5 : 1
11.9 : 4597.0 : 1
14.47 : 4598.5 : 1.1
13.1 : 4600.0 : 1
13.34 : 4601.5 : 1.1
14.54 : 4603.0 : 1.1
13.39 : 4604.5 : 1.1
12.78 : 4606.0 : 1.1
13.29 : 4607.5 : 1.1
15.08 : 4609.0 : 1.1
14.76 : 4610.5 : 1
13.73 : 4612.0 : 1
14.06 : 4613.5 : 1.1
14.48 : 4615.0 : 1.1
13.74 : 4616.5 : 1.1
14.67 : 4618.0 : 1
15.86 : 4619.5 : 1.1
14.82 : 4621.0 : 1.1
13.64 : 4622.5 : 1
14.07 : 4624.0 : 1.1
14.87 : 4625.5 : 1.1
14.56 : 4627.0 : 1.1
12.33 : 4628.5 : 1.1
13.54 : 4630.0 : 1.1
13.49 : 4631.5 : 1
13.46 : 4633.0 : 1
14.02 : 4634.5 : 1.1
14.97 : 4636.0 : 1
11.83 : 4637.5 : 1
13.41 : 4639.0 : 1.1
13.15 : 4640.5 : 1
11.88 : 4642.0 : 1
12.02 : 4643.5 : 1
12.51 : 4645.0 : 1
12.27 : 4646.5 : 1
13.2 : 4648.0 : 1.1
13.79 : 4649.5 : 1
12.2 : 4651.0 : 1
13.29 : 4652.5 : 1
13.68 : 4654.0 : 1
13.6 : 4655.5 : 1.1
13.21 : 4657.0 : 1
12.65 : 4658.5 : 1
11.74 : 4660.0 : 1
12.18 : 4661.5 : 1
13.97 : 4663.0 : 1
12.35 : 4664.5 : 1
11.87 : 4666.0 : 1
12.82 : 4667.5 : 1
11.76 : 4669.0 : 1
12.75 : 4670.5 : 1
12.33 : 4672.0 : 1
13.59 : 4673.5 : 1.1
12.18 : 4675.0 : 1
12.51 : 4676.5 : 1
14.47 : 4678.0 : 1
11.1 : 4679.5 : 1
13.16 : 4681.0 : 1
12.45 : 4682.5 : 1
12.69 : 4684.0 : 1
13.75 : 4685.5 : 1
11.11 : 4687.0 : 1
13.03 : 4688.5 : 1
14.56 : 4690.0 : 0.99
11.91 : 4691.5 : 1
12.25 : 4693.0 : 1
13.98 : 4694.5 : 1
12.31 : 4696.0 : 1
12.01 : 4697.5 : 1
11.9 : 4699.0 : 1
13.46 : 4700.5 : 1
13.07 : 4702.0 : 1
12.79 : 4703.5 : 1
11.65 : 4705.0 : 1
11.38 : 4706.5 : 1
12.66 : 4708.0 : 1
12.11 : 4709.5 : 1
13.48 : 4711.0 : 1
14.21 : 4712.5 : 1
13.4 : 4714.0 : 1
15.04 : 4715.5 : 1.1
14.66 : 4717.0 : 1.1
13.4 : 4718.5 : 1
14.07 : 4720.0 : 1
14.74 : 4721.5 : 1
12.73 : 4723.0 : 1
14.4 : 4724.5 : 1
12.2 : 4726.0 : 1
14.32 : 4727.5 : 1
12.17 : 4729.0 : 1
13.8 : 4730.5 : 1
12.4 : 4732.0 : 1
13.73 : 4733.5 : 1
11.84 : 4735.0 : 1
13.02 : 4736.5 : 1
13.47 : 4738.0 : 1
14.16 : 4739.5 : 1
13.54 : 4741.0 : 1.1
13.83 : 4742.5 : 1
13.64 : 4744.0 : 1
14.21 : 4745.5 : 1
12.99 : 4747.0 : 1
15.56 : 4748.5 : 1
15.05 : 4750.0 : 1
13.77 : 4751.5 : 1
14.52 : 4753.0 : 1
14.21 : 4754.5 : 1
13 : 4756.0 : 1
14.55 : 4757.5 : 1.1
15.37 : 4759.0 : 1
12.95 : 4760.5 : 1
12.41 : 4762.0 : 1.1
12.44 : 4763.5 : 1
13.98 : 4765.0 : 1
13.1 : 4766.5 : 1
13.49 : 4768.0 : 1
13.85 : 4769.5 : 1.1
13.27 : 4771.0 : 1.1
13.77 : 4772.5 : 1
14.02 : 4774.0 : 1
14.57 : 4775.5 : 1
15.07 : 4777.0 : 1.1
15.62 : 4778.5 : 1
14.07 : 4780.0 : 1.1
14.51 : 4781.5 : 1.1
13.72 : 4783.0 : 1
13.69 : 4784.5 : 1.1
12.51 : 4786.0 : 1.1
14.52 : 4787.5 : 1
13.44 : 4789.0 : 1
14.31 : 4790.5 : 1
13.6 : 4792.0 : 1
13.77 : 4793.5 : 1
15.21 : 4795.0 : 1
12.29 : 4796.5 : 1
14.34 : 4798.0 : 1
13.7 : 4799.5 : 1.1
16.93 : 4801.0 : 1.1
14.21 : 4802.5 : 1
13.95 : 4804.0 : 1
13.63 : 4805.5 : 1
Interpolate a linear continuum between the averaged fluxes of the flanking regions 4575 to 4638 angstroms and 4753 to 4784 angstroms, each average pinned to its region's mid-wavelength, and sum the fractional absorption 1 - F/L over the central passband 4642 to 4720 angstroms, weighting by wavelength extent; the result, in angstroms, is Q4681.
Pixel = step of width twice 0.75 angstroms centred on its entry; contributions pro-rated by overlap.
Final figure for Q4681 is 5.37 angstroms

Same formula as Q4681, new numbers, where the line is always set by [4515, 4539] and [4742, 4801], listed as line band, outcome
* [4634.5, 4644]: 0.1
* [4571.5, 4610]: -1.9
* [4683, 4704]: 1.1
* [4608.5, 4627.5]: -2.2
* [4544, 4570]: -1.1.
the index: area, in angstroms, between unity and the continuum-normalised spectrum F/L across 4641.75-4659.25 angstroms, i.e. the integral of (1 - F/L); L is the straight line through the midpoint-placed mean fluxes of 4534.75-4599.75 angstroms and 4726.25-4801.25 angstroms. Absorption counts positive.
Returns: 0.7 angstroms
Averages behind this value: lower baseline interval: 13.1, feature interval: 12.9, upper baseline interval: 13.8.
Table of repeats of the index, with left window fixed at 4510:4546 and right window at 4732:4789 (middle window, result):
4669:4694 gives 1.3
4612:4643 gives -1.7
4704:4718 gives 0.4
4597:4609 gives -0.5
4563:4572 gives -0.3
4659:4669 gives 0.7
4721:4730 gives 0.2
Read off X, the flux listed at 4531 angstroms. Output 11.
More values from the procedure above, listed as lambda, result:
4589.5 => 13.21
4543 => 12.67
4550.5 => 13.87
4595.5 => 13.63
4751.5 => 13.77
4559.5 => 12.62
